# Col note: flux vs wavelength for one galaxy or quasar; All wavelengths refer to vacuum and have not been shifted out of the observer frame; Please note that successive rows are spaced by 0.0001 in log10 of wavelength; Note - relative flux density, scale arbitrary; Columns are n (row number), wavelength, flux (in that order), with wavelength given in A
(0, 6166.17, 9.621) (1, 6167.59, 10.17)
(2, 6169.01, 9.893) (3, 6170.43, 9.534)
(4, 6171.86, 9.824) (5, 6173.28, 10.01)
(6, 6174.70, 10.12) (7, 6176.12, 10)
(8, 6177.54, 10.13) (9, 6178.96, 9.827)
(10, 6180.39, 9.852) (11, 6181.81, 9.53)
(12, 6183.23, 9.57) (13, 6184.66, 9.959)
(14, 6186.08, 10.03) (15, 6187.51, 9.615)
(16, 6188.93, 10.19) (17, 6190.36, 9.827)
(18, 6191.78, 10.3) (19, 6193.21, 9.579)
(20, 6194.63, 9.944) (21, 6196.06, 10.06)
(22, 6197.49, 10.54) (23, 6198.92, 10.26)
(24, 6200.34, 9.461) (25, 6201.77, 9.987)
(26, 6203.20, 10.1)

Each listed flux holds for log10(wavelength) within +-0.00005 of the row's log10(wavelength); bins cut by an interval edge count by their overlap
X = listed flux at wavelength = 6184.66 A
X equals 9.959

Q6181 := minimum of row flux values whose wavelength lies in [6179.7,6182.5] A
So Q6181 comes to 9.53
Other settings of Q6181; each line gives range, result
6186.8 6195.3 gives 9.579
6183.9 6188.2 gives 9.615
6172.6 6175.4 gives 10.01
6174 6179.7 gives 9.827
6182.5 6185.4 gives 9.57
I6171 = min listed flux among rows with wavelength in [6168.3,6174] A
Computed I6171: 9.534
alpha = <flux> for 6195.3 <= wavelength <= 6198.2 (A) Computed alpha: 10.3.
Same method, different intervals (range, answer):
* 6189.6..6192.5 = 10.1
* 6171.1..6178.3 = 10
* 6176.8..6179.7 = 9.97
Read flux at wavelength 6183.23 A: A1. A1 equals 9.57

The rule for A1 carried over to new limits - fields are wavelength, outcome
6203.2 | 10.1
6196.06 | 10.06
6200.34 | 9.461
